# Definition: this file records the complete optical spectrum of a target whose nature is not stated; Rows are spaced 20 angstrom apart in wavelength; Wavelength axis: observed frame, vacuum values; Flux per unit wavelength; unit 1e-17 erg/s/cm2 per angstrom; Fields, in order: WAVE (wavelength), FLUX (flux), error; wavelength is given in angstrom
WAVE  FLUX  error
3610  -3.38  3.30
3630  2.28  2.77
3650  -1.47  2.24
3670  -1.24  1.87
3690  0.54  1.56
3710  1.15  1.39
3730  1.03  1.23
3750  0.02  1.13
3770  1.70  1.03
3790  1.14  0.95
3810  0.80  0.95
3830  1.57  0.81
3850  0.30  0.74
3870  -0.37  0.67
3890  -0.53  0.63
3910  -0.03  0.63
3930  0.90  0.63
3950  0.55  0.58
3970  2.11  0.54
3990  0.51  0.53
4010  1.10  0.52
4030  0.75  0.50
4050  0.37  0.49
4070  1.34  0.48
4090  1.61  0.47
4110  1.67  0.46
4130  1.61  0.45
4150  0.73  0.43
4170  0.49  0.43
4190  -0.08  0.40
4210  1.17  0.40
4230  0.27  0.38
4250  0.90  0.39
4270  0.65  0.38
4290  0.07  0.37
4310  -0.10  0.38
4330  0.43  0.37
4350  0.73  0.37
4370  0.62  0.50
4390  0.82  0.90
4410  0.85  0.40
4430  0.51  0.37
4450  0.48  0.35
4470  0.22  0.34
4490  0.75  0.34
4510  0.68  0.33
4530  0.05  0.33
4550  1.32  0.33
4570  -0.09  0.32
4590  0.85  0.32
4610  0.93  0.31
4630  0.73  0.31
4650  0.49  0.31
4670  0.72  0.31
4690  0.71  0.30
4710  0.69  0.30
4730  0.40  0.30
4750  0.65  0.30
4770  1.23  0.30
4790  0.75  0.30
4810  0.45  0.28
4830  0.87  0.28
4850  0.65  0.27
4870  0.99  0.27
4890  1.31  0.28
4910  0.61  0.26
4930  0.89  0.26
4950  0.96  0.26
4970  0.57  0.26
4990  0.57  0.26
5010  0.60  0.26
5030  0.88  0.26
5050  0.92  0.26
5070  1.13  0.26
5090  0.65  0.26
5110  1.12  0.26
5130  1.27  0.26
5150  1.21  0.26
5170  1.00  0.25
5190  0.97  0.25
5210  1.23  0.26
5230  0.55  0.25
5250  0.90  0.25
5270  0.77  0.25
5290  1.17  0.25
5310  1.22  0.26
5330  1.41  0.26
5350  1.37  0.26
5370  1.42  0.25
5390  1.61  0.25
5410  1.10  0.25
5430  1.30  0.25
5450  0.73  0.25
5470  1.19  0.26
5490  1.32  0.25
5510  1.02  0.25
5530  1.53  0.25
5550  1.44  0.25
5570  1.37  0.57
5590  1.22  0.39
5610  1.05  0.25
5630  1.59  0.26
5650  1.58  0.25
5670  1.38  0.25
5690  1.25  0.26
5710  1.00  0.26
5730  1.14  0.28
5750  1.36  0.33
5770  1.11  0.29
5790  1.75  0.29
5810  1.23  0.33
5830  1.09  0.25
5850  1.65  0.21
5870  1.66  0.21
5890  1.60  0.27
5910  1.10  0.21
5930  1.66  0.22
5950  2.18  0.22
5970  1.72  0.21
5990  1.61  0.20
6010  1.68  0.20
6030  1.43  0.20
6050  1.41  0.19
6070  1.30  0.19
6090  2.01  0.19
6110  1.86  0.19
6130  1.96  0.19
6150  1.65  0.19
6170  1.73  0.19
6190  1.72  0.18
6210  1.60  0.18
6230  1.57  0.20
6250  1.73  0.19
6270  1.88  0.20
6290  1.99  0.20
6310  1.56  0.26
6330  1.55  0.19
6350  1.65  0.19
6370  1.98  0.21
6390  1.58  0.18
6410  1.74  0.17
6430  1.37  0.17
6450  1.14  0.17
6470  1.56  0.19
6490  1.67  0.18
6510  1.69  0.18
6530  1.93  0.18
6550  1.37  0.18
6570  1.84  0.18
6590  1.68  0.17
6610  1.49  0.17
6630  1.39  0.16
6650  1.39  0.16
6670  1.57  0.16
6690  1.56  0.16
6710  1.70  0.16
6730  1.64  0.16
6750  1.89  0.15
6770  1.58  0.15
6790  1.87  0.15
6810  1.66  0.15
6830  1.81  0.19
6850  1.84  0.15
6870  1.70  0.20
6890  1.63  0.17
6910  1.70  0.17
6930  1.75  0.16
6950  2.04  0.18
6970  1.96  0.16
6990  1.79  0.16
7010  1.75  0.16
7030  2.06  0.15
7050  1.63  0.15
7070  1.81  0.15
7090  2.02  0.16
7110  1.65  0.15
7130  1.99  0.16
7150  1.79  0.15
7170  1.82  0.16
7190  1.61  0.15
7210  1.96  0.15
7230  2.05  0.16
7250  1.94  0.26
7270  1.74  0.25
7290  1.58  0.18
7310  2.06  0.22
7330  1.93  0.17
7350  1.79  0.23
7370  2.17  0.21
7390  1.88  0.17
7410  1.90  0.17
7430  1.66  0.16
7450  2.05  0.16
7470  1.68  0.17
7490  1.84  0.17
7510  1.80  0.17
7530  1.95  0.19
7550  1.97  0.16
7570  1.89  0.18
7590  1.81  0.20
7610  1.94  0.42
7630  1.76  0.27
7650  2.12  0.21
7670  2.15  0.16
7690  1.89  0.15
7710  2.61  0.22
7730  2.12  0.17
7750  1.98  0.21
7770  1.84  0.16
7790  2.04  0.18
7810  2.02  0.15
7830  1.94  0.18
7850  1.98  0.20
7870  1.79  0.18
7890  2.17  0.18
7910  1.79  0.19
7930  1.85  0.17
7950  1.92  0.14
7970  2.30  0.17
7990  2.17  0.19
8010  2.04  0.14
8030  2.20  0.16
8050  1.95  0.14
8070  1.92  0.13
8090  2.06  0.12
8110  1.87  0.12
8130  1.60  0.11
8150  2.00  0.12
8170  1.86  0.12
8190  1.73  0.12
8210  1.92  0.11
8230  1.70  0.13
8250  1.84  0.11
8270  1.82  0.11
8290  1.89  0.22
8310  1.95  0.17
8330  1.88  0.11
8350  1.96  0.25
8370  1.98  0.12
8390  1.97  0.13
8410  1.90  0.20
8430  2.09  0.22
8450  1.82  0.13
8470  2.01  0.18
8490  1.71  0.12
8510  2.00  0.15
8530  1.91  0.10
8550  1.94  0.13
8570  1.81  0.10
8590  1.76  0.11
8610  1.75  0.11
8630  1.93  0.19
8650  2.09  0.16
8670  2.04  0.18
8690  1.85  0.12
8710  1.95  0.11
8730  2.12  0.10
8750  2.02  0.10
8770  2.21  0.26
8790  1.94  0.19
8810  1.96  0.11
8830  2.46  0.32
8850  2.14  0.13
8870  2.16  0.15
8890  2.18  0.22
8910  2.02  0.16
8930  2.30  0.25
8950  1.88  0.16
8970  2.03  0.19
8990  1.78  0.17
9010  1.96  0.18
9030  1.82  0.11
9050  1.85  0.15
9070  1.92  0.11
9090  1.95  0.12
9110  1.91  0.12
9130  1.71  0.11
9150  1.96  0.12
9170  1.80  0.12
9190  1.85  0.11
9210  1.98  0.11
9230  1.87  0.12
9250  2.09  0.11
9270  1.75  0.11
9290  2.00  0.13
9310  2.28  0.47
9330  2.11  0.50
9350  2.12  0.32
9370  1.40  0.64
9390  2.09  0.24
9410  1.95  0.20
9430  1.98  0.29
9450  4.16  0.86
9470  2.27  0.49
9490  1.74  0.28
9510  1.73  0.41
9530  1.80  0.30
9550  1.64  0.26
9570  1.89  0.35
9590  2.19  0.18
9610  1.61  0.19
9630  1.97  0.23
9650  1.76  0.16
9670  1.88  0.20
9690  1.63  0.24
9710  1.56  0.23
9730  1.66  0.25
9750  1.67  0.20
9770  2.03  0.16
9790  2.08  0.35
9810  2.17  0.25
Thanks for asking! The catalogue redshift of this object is 0.33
